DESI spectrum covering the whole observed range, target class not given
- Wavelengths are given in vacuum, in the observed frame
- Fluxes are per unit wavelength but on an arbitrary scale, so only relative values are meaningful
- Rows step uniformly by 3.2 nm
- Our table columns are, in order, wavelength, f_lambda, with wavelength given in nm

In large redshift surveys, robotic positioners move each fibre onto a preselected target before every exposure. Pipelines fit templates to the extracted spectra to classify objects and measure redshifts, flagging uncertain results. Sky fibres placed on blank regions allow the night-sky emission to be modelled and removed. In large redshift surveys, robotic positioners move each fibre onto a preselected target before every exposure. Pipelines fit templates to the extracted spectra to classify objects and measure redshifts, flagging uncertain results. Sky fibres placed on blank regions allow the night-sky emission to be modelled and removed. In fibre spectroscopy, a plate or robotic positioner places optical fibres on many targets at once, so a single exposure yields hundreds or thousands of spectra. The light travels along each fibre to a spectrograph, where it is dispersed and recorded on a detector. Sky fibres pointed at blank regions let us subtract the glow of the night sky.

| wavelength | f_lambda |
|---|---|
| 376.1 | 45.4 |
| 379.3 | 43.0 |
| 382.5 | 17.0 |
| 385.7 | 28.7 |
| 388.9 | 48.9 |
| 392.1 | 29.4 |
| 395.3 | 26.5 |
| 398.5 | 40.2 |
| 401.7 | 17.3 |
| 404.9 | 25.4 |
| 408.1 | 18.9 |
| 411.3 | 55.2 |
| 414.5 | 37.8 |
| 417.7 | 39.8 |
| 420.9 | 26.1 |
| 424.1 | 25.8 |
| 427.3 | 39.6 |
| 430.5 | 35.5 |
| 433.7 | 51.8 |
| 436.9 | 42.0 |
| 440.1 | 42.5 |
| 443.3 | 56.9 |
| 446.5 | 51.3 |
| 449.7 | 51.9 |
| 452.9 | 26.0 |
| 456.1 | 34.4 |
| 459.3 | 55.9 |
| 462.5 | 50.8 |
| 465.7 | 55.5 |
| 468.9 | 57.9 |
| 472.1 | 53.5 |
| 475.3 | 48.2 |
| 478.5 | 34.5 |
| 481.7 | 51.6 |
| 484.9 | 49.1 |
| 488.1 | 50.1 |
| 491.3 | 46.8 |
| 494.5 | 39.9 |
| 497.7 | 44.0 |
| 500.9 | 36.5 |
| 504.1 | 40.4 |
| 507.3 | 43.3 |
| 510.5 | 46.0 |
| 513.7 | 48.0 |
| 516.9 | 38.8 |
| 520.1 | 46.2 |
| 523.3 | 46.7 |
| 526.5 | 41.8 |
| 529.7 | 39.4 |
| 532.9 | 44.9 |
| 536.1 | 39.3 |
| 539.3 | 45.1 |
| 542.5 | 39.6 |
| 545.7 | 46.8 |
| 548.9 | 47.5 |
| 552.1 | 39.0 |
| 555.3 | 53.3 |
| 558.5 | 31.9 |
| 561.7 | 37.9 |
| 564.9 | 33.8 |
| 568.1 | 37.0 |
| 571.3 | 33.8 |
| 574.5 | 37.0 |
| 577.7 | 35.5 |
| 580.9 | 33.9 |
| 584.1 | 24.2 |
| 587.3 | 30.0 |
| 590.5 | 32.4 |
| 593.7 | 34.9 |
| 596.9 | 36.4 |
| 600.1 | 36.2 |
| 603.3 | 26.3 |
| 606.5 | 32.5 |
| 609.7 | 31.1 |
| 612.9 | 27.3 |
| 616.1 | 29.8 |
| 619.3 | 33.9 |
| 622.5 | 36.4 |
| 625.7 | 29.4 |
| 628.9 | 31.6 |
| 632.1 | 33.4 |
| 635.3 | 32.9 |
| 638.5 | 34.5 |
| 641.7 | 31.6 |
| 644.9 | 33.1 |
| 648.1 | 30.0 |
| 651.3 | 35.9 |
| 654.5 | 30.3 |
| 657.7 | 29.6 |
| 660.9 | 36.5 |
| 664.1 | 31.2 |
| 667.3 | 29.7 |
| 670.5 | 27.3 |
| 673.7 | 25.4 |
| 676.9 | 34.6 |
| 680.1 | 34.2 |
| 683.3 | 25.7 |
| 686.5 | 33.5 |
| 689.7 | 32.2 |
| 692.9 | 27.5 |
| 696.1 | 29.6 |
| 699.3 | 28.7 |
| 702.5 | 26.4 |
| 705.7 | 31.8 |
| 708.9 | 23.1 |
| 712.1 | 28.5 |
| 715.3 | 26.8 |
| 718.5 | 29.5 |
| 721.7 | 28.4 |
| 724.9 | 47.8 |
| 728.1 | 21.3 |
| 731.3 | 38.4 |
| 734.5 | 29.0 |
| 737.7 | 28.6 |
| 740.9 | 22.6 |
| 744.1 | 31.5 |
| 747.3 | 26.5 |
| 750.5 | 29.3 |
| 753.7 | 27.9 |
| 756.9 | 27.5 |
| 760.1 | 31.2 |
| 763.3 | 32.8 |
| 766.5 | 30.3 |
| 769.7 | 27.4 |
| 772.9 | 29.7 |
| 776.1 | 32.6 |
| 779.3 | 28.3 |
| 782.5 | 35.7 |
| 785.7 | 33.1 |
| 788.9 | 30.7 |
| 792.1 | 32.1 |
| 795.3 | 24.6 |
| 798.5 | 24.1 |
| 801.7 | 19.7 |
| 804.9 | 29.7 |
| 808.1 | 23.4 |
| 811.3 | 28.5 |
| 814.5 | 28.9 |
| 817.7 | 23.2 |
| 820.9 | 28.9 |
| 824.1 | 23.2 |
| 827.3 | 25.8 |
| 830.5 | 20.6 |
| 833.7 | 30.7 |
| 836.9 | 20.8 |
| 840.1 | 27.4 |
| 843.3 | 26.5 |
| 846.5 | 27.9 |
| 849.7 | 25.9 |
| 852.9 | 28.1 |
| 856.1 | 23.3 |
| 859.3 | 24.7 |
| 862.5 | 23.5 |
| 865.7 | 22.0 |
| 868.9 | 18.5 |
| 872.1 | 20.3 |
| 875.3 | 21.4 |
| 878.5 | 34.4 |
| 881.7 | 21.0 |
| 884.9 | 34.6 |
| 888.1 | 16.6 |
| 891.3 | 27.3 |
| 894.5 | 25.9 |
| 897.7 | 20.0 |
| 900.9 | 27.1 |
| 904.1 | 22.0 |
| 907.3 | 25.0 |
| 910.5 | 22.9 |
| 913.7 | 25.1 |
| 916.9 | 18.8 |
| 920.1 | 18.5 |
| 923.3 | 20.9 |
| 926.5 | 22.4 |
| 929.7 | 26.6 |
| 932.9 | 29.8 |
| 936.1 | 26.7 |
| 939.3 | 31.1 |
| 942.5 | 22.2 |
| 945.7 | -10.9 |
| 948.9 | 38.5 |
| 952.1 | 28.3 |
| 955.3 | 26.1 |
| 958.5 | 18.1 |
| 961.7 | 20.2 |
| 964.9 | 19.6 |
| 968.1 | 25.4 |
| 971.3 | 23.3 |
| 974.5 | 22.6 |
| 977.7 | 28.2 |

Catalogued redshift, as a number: 0.11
